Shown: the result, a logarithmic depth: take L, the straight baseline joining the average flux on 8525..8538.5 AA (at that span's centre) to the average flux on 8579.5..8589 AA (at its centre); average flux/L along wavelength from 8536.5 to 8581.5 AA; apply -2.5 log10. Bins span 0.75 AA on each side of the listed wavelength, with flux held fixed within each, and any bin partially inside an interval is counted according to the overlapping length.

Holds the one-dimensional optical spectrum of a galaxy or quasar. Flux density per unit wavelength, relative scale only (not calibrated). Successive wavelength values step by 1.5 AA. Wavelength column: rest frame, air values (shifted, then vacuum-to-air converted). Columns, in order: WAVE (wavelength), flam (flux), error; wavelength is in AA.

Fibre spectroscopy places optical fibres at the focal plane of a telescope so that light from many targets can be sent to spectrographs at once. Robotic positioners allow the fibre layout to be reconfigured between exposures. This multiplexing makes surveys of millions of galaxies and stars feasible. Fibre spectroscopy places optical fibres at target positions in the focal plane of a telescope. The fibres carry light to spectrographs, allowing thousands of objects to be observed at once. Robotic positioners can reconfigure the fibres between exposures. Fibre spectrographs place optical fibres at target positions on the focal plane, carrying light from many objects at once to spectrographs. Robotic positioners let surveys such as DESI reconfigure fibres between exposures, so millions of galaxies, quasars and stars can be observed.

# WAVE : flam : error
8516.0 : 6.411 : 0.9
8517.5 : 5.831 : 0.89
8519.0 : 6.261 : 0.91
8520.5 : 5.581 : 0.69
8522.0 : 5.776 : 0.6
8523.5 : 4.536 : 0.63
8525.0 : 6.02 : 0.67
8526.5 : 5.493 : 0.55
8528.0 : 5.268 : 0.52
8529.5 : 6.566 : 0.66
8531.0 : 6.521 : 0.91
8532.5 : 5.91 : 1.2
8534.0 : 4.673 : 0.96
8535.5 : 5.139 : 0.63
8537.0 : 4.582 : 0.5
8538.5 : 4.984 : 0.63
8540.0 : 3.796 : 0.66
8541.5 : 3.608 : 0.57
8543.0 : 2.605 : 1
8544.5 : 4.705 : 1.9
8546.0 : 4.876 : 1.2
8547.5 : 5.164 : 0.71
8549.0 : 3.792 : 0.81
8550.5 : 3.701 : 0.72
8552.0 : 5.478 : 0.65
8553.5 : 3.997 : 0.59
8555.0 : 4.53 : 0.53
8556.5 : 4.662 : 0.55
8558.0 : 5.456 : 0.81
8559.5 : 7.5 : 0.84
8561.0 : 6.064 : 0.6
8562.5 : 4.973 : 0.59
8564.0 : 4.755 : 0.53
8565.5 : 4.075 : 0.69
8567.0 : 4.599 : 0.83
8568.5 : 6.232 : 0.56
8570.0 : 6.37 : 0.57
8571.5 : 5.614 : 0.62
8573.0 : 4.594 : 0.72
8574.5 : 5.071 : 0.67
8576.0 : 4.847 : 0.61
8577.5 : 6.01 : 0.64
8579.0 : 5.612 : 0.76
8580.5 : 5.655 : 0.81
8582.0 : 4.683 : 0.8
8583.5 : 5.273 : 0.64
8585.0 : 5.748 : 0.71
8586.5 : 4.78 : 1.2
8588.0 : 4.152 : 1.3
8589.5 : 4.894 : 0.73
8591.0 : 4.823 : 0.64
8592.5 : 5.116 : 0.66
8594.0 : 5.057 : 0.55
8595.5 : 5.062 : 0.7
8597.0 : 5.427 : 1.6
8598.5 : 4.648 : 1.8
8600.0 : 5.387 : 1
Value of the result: 0.07 mag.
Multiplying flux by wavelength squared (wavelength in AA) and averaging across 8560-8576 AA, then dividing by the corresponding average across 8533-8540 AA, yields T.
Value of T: 1.11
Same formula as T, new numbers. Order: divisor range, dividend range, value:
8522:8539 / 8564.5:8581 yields 0.99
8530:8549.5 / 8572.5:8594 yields 1.10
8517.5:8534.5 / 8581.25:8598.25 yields 0.89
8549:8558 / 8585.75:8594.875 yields 1.08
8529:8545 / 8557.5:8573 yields 1.16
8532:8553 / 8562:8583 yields 1.17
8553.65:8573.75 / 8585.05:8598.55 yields 0.94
